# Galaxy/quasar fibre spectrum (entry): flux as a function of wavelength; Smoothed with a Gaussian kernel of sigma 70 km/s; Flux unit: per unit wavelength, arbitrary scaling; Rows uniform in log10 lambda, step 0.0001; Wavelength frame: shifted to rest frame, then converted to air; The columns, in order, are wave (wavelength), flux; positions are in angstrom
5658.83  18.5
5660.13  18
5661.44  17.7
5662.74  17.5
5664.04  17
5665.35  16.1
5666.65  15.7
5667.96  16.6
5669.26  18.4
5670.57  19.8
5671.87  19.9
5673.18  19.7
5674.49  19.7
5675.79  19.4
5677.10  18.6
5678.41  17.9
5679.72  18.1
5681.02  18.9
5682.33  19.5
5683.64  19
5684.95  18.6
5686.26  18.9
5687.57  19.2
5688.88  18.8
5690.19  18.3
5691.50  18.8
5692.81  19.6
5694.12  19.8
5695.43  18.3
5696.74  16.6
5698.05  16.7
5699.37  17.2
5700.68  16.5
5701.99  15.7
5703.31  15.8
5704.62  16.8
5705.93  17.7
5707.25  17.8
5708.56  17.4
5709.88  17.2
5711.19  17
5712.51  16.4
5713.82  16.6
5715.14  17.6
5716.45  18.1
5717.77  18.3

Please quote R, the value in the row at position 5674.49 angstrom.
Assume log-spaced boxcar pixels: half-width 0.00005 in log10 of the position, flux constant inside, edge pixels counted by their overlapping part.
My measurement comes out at 19.7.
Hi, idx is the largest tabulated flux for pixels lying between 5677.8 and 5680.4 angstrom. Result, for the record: 18.1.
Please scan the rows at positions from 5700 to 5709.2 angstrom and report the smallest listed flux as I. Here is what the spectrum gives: 15.7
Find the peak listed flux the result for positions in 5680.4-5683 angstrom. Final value 19.5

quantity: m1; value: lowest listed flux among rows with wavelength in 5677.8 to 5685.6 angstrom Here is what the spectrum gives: 17.9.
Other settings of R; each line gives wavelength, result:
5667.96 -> 16.6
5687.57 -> 19.2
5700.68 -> 16.5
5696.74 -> 16.6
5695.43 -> 18.3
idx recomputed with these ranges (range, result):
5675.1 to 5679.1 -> 19.4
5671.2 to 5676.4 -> 19.9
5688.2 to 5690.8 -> 18.8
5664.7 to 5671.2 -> 19.8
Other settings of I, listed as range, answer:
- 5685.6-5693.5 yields 18.3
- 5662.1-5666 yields 16.1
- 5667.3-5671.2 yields 16.6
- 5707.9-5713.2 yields 16.4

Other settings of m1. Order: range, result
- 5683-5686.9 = 18.6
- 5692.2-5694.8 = 19.6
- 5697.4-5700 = 16.7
